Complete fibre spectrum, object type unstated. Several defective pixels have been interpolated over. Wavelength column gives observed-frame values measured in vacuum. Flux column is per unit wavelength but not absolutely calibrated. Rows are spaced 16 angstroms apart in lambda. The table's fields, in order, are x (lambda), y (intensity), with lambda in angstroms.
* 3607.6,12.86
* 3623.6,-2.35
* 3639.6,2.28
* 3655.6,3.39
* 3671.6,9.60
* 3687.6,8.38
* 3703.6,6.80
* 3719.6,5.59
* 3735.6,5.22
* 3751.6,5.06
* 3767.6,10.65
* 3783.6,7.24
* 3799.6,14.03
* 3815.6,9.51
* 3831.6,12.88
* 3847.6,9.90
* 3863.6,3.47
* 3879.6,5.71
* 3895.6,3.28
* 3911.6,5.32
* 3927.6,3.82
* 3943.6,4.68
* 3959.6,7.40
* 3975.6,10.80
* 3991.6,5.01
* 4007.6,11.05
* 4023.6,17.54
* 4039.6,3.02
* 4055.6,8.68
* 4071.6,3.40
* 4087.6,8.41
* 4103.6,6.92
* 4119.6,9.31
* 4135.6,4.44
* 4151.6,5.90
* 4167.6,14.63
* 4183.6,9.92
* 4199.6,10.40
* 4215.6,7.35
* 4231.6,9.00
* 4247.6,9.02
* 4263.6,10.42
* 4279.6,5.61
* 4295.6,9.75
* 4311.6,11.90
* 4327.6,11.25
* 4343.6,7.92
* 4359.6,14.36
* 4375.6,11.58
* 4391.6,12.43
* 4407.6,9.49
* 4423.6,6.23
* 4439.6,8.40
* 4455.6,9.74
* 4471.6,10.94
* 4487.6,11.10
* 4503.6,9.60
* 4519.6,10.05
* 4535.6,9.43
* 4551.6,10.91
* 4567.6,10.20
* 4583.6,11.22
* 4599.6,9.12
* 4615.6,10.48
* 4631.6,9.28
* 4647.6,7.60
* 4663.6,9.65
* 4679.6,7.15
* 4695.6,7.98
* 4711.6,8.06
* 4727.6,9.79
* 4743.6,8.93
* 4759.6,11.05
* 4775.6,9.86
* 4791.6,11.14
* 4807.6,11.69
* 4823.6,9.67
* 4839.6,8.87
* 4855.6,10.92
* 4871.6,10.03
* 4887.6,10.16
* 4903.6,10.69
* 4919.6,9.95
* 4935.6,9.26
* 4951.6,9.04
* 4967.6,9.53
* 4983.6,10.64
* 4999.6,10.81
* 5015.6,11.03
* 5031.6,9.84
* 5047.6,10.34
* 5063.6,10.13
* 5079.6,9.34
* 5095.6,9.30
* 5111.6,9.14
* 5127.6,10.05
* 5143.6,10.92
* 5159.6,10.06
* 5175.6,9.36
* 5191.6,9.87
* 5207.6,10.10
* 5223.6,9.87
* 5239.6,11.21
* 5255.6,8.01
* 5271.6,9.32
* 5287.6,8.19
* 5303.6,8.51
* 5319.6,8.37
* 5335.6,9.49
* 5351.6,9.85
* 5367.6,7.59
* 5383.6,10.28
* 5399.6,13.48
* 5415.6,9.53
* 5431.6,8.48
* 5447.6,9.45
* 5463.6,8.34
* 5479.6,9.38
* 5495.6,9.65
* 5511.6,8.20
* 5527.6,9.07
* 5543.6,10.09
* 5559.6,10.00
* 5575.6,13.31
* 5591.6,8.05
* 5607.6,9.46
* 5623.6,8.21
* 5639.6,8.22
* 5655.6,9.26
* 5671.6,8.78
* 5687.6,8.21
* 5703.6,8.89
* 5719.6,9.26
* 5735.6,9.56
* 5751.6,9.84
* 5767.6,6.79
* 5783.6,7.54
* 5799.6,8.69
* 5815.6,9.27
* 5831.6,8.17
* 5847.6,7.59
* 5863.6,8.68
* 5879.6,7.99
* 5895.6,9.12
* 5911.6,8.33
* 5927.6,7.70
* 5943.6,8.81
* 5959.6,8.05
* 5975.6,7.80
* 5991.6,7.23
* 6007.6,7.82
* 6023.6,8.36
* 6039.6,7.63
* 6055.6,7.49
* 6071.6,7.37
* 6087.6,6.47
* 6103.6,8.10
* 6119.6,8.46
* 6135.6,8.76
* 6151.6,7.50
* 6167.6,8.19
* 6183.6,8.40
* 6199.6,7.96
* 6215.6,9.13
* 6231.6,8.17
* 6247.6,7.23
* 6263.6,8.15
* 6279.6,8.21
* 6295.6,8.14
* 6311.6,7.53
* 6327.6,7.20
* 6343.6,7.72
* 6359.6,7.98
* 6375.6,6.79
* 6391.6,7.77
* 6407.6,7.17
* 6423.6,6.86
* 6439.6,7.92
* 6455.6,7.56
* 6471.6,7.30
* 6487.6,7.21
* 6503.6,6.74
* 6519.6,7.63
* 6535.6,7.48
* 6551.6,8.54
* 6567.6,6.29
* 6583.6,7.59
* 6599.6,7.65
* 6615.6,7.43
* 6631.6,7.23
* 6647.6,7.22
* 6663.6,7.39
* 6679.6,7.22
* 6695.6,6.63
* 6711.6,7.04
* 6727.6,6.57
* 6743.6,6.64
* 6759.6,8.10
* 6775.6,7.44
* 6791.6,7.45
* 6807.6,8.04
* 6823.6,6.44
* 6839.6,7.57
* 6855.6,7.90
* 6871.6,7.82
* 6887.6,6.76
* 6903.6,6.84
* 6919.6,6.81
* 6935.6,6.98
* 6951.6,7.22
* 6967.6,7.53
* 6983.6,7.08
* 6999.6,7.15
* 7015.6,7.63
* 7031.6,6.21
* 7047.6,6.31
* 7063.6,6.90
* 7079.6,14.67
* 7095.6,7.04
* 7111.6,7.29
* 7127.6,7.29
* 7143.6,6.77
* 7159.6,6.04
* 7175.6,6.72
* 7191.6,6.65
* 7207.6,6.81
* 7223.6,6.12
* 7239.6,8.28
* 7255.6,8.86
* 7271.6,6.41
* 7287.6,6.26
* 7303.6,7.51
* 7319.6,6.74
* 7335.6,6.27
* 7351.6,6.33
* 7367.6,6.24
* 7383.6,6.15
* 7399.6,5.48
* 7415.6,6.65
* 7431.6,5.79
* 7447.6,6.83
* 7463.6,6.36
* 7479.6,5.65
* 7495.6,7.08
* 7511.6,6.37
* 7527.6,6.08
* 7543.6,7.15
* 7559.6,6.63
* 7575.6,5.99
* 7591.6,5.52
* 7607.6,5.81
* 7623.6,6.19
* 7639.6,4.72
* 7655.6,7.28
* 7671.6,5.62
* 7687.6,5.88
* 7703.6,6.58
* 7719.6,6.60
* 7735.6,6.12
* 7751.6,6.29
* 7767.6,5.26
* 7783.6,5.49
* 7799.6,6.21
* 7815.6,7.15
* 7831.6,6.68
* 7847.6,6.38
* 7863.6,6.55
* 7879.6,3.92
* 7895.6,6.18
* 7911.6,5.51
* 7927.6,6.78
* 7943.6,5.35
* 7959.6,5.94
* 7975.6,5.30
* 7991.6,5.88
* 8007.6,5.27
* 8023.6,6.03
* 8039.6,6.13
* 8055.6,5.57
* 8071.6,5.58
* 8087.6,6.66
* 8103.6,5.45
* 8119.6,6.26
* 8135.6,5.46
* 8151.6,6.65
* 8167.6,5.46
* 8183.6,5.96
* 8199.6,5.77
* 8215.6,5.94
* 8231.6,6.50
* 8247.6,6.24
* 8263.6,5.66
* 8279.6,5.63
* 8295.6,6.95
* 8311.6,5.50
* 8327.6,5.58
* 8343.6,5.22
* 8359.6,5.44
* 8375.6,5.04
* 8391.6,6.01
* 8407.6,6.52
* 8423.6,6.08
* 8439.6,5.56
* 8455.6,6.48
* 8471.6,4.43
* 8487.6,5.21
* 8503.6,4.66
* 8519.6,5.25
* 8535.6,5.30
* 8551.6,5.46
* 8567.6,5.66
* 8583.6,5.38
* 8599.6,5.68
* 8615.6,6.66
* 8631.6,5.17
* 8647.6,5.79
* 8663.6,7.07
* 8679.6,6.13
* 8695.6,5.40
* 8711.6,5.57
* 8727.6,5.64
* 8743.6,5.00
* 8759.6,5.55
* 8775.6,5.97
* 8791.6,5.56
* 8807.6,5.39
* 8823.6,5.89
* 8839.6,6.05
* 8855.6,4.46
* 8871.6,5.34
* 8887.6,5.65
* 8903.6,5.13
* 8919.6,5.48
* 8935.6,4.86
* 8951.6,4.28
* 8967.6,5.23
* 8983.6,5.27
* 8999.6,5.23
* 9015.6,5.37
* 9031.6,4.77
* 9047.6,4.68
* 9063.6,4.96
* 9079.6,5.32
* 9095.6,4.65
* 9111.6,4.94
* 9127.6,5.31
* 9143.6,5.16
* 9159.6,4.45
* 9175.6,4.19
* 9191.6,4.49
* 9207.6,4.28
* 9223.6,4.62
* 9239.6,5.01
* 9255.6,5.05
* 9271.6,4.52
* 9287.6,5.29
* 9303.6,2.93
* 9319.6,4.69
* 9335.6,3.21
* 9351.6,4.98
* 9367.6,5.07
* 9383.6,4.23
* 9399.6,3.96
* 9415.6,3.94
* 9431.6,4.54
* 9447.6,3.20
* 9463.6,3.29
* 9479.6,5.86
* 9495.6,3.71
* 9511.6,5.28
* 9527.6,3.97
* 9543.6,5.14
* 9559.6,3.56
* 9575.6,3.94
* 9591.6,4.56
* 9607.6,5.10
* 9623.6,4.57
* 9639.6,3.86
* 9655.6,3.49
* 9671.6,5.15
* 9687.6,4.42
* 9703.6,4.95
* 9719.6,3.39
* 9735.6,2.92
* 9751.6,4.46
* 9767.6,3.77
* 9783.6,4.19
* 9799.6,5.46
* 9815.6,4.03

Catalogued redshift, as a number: 0.079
